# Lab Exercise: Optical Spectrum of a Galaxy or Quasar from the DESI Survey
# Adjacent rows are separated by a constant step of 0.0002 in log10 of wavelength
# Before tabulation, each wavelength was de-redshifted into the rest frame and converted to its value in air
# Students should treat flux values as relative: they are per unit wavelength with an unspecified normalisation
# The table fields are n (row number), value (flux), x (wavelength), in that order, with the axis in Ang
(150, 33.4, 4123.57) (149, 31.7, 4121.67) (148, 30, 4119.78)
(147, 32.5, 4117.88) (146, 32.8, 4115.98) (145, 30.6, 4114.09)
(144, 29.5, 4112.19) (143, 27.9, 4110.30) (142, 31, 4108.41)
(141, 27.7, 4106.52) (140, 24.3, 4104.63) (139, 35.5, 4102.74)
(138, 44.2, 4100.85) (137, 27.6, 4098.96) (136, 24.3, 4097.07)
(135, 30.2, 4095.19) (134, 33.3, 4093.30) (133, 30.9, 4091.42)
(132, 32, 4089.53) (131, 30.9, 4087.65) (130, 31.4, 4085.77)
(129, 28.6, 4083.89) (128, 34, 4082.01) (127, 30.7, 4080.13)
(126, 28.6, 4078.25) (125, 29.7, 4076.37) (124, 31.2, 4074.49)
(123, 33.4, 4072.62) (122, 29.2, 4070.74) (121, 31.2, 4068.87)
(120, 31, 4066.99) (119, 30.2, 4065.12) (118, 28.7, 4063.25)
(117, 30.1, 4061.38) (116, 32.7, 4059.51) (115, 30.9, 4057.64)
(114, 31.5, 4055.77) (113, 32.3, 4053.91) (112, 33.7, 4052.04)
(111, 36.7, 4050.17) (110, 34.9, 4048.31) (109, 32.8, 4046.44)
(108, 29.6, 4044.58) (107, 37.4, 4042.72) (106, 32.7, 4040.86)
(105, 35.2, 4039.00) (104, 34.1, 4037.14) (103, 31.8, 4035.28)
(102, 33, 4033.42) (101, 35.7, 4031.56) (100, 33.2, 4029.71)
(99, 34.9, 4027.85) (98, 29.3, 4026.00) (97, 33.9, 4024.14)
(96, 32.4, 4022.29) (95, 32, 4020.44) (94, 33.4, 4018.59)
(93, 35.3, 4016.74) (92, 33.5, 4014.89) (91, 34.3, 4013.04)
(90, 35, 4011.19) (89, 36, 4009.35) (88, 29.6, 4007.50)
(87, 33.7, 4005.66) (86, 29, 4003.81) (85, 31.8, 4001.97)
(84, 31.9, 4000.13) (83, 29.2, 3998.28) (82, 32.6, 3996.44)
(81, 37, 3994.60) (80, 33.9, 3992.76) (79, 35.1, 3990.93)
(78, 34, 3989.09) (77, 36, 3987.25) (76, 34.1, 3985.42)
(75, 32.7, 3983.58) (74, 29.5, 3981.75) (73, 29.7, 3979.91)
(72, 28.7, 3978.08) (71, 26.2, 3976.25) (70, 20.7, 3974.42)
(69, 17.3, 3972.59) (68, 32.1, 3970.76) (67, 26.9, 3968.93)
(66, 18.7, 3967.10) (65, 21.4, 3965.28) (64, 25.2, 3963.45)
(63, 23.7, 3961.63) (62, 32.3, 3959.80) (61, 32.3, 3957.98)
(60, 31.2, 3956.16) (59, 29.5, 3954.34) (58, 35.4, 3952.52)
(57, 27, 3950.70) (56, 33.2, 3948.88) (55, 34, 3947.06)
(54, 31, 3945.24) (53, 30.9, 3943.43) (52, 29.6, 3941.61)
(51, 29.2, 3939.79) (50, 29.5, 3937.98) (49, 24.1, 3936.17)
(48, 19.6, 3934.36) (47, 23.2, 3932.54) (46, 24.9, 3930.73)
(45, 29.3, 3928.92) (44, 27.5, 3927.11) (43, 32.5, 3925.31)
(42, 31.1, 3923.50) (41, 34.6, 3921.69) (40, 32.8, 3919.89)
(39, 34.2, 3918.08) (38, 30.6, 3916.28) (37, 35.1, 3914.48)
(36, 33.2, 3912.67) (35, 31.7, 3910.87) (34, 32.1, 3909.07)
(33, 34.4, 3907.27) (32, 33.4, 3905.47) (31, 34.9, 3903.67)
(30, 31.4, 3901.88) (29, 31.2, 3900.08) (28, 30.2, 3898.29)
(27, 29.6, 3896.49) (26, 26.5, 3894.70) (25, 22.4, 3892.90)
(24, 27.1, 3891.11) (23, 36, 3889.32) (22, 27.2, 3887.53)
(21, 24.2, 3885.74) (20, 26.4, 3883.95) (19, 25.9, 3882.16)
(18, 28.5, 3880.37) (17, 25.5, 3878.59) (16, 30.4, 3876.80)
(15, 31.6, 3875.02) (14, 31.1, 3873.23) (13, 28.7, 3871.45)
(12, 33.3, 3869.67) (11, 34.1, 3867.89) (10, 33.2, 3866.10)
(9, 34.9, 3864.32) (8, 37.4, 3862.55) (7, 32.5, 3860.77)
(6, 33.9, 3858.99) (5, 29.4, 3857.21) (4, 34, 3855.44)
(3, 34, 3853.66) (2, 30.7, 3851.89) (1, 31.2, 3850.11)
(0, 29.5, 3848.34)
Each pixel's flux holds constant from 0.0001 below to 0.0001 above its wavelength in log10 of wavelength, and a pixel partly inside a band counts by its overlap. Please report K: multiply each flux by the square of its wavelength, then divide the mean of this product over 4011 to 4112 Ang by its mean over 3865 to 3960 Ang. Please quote 1.14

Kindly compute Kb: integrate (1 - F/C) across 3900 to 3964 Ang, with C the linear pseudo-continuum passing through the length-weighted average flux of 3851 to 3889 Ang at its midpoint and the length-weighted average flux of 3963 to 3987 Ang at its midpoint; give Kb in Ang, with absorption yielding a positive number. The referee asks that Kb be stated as -4.58 Ang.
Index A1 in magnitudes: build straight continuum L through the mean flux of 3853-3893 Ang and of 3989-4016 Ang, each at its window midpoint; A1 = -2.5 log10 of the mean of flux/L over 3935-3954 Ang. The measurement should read 0.06 mag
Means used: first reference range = 30.6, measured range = 30.2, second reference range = 33.1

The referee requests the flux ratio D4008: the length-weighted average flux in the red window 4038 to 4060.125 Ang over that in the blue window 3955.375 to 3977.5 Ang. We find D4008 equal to 1.30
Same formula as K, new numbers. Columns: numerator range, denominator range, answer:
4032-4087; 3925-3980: 1.22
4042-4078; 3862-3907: 1.15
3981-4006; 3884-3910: 1.15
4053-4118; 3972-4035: 1.00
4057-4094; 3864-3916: 1.11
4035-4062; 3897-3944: 1.16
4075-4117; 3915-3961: 1.11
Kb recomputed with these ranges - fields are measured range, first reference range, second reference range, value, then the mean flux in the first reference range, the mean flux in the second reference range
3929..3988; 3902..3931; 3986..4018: 8.40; 32.2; 33.4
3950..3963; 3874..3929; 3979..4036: 0.69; 30.4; 33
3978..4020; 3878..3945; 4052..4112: -3.82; 29.5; 30.8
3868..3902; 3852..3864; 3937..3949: 3.92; 33.4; 30.9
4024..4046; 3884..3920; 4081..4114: -1.85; 30.8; 30.8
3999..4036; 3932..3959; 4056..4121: -3.51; 29.4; 30.8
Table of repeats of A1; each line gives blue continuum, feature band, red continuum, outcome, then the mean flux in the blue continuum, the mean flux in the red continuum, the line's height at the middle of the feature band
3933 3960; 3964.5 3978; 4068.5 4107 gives 0.26 mag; 29.8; 30.9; 30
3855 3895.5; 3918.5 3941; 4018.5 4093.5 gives 0.09 mag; 30.1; 32.1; 30.7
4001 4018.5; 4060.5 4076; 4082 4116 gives 0.03 mag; 33.2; 30.7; 31.6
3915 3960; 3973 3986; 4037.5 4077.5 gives 0.09 mag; 30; 32.2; 30.7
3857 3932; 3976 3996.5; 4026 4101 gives -0.04 mag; 30.8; 31.9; 31.4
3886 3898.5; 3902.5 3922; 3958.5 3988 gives -0.19 mag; 28.1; 27.2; 27.9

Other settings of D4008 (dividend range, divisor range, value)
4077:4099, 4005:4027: 0.91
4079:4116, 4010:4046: 0.92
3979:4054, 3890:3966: 1.11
